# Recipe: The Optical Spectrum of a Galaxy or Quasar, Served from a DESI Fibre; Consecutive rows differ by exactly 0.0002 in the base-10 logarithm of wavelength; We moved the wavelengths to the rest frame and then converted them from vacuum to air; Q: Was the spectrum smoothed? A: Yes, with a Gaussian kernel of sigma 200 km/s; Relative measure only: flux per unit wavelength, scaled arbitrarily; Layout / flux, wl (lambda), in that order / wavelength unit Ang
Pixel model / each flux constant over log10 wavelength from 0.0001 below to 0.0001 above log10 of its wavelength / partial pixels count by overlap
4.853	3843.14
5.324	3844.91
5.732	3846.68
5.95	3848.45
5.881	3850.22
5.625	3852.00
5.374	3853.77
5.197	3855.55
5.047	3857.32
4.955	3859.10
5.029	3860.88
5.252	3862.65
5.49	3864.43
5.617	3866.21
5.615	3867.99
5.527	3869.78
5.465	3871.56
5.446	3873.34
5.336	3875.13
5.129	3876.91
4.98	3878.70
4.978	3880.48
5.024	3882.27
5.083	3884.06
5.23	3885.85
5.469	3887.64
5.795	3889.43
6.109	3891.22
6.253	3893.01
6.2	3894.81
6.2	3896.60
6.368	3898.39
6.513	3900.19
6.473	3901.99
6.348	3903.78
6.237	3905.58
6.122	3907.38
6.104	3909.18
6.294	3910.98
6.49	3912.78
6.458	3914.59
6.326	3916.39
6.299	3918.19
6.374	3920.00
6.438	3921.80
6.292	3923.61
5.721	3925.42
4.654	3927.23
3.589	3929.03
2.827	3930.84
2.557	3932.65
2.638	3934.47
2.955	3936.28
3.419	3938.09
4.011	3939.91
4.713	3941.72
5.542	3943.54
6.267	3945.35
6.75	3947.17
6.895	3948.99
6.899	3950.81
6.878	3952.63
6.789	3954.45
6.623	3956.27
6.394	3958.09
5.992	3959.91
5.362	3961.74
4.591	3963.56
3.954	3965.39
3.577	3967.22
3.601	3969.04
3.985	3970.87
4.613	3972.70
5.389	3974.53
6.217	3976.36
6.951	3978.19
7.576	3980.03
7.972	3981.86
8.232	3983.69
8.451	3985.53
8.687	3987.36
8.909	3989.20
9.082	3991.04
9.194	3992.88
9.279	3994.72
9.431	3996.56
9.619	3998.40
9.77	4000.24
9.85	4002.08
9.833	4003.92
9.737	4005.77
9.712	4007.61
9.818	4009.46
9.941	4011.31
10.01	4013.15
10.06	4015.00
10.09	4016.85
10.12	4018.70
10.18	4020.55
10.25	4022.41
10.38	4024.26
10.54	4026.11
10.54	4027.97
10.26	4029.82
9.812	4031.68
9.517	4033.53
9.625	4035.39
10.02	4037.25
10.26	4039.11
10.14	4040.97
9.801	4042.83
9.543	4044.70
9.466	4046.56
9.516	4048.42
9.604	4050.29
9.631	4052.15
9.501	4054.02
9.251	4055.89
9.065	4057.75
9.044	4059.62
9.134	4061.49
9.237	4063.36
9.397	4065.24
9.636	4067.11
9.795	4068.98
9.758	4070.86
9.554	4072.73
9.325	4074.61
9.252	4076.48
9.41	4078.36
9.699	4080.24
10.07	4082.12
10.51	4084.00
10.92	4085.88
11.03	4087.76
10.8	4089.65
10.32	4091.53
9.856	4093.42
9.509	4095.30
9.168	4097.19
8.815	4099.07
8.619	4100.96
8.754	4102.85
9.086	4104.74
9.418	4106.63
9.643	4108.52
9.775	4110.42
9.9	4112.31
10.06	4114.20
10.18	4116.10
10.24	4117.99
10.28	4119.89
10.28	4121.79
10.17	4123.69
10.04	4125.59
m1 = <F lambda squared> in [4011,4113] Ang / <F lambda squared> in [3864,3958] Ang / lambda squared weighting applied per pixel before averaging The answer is 1.88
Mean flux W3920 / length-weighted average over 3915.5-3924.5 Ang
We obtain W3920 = 6.35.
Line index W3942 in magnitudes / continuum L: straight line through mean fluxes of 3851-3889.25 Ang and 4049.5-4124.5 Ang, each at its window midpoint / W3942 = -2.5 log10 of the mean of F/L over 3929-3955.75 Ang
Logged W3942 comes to 0.35 mag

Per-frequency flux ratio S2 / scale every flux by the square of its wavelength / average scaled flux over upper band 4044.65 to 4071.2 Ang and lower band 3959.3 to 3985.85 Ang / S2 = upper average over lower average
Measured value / 1.72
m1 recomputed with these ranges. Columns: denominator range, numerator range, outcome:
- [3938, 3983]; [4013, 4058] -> 1.80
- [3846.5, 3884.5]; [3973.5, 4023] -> 1.81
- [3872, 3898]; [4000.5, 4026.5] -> 1.93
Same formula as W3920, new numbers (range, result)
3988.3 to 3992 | 8.99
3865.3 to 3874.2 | 5.53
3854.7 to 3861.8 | 5.06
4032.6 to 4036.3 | 9.58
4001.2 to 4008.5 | 9.79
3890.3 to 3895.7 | 6.18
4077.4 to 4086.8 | 10.1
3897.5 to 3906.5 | 6.38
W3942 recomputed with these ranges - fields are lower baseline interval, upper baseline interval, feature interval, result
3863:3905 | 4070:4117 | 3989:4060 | -0.17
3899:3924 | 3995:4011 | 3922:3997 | 0.35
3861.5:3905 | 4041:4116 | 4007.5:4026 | -0.20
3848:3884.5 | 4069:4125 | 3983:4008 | -0.18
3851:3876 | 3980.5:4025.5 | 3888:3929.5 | 0.10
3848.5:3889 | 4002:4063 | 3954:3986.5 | 0.35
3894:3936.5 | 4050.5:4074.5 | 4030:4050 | -0.11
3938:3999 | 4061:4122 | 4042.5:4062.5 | -0.08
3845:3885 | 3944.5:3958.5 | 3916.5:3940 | 0.36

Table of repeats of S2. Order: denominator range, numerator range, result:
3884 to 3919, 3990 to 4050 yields 1.70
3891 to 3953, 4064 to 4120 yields 1.90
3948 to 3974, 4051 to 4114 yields 1.88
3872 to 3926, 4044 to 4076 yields 1.72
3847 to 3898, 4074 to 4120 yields 1.99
